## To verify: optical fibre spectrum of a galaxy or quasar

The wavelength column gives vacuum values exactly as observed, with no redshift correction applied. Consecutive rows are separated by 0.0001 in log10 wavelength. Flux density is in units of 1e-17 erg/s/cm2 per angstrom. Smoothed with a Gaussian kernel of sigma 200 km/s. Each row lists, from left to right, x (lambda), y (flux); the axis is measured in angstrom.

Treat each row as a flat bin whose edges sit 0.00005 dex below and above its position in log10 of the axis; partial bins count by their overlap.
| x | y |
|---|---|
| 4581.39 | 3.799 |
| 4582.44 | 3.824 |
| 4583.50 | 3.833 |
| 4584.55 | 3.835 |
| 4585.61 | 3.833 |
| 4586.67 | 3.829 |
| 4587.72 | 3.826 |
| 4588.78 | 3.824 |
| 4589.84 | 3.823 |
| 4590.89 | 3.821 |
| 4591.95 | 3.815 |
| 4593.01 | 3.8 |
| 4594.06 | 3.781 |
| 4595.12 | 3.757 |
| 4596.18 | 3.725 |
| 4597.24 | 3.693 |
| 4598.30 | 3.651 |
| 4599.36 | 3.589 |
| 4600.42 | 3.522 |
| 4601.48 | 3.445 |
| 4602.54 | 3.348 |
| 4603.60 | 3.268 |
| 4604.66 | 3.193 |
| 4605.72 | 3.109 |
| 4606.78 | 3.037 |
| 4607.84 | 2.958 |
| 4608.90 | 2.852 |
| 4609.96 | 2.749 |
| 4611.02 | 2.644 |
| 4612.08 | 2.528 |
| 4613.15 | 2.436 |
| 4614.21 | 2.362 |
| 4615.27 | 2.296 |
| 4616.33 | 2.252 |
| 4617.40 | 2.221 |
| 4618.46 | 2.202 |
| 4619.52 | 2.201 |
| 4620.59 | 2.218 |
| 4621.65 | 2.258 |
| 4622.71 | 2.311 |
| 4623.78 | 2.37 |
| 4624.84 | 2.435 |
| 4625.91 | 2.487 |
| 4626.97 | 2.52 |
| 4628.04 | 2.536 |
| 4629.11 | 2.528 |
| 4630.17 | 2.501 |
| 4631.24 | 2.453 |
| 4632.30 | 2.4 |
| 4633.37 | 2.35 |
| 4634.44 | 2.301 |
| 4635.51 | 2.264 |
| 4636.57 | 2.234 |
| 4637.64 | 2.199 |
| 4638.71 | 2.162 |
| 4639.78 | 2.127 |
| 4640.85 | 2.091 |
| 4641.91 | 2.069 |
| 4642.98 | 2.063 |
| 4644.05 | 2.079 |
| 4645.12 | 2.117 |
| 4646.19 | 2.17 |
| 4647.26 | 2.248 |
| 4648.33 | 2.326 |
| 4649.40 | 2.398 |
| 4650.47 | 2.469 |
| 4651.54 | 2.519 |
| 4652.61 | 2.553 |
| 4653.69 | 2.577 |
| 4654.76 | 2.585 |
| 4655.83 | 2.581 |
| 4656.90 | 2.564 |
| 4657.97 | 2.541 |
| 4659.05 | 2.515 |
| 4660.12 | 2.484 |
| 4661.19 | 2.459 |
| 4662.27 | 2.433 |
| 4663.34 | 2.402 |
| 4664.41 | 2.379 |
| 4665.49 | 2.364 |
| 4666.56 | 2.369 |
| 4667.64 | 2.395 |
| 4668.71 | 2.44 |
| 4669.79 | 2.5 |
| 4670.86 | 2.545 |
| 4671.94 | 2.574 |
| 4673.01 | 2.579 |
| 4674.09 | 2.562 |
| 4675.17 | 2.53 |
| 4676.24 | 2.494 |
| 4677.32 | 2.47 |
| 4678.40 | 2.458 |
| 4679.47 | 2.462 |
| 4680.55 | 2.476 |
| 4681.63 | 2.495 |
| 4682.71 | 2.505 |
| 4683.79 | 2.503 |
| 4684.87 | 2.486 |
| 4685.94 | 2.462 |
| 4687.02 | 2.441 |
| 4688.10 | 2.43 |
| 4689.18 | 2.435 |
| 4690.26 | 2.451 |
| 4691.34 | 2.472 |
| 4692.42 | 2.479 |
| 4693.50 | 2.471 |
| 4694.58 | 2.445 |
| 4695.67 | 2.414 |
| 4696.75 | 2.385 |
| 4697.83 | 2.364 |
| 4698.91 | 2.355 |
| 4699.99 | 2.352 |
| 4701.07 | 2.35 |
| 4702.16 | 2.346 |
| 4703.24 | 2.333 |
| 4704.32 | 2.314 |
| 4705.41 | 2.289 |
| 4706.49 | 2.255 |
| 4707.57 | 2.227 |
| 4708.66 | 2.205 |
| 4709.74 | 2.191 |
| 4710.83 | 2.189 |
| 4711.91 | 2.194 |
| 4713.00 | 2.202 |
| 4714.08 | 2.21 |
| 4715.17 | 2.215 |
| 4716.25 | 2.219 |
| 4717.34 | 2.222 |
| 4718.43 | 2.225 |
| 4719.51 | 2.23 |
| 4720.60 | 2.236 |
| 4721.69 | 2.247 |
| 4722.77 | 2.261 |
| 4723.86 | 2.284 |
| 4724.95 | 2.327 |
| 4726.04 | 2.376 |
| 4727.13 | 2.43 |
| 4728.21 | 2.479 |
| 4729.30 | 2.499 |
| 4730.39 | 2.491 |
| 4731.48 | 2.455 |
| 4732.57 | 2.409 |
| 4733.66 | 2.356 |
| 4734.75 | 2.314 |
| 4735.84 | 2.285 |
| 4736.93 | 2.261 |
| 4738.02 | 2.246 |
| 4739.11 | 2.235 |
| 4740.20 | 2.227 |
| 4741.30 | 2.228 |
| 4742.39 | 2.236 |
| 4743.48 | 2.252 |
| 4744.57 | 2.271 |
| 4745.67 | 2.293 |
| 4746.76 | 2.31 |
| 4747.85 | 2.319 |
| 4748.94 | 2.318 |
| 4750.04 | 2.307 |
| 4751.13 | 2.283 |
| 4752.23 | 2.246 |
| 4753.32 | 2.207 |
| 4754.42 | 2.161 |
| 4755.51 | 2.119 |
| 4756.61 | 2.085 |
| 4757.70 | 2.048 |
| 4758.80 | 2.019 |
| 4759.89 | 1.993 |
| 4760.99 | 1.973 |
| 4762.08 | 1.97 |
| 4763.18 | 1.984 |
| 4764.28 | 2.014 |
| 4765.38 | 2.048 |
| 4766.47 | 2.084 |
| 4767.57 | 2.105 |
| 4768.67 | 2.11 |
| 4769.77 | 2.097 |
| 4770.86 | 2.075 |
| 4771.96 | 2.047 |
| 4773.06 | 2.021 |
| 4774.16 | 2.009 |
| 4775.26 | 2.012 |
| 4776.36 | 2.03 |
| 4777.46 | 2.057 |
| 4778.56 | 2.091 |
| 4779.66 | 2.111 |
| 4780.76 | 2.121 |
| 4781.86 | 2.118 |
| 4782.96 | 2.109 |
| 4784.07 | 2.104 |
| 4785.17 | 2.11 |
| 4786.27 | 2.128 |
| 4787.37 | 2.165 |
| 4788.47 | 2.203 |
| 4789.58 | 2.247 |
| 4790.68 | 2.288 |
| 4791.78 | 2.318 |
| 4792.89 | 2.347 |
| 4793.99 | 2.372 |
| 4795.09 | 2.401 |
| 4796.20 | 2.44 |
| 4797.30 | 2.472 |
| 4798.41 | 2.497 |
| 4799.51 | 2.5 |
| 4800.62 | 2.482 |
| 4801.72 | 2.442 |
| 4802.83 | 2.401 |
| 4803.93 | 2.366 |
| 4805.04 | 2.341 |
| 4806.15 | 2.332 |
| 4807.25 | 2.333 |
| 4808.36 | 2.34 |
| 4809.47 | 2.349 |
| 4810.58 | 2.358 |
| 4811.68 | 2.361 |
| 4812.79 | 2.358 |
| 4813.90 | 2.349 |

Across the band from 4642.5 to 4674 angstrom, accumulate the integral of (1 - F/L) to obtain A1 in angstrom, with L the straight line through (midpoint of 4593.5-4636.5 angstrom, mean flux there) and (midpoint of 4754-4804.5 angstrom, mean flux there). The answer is 2.2 angstrom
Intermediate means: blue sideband 2.76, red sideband 2.17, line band 2.42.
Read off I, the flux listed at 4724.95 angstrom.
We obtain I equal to 2.327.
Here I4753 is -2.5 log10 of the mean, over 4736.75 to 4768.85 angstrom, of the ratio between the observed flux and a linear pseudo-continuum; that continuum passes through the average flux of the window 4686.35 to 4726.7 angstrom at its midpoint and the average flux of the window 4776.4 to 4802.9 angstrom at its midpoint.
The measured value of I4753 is 0.060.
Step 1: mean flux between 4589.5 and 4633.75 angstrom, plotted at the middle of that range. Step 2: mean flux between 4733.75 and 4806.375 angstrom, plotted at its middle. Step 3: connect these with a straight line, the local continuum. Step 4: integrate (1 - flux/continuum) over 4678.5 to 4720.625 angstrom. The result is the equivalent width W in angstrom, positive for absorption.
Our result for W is 2.7 angstrom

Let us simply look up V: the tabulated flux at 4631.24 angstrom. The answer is 2.453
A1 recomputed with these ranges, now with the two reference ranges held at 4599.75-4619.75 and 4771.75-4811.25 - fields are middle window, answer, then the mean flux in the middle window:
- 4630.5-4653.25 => 3.6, 2.27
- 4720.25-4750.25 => 1.2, 2.32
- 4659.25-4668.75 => 0.8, 2.42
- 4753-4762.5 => 1.2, 2.06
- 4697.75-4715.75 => 1.7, 2.27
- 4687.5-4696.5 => 0.3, 2.45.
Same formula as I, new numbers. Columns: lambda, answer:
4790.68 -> 2.288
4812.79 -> 2.358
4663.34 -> 2.402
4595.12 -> 3.757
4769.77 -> 2.097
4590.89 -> 3.821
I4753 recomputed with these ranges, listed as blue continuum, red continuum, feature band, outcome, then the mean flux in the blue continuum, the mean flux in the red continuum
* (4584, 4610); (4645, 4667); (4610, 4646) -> 0.265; 3.54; 2.44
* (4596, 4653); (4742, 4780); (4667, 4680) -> -0.041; 2.57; 2.12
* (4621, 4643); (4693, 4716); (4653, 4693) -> -0.079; 2.32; 2.3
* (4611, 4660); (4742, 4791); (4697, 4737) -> -0.044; 2.35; 2.13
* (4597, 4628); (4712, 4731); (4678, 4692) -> -0.007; 2.75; 2.3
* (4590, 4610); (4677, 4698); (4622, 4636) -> 0.278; 3.45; 2.46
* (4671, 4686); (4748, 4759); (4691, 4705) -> 0.017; 2.51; 2.19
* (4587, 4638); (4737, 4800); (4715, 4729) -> 0.043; 2.88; 2.18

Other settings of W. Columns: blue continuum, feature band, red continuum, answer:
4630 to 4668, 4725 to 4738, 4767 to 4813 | -0.57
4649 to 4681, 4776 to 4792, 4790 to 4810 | 1.71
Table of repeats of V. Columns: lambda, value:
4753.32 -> 2.207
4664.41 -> 2.379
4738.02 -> 2.246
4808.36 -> 2.34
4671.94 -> 2.574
